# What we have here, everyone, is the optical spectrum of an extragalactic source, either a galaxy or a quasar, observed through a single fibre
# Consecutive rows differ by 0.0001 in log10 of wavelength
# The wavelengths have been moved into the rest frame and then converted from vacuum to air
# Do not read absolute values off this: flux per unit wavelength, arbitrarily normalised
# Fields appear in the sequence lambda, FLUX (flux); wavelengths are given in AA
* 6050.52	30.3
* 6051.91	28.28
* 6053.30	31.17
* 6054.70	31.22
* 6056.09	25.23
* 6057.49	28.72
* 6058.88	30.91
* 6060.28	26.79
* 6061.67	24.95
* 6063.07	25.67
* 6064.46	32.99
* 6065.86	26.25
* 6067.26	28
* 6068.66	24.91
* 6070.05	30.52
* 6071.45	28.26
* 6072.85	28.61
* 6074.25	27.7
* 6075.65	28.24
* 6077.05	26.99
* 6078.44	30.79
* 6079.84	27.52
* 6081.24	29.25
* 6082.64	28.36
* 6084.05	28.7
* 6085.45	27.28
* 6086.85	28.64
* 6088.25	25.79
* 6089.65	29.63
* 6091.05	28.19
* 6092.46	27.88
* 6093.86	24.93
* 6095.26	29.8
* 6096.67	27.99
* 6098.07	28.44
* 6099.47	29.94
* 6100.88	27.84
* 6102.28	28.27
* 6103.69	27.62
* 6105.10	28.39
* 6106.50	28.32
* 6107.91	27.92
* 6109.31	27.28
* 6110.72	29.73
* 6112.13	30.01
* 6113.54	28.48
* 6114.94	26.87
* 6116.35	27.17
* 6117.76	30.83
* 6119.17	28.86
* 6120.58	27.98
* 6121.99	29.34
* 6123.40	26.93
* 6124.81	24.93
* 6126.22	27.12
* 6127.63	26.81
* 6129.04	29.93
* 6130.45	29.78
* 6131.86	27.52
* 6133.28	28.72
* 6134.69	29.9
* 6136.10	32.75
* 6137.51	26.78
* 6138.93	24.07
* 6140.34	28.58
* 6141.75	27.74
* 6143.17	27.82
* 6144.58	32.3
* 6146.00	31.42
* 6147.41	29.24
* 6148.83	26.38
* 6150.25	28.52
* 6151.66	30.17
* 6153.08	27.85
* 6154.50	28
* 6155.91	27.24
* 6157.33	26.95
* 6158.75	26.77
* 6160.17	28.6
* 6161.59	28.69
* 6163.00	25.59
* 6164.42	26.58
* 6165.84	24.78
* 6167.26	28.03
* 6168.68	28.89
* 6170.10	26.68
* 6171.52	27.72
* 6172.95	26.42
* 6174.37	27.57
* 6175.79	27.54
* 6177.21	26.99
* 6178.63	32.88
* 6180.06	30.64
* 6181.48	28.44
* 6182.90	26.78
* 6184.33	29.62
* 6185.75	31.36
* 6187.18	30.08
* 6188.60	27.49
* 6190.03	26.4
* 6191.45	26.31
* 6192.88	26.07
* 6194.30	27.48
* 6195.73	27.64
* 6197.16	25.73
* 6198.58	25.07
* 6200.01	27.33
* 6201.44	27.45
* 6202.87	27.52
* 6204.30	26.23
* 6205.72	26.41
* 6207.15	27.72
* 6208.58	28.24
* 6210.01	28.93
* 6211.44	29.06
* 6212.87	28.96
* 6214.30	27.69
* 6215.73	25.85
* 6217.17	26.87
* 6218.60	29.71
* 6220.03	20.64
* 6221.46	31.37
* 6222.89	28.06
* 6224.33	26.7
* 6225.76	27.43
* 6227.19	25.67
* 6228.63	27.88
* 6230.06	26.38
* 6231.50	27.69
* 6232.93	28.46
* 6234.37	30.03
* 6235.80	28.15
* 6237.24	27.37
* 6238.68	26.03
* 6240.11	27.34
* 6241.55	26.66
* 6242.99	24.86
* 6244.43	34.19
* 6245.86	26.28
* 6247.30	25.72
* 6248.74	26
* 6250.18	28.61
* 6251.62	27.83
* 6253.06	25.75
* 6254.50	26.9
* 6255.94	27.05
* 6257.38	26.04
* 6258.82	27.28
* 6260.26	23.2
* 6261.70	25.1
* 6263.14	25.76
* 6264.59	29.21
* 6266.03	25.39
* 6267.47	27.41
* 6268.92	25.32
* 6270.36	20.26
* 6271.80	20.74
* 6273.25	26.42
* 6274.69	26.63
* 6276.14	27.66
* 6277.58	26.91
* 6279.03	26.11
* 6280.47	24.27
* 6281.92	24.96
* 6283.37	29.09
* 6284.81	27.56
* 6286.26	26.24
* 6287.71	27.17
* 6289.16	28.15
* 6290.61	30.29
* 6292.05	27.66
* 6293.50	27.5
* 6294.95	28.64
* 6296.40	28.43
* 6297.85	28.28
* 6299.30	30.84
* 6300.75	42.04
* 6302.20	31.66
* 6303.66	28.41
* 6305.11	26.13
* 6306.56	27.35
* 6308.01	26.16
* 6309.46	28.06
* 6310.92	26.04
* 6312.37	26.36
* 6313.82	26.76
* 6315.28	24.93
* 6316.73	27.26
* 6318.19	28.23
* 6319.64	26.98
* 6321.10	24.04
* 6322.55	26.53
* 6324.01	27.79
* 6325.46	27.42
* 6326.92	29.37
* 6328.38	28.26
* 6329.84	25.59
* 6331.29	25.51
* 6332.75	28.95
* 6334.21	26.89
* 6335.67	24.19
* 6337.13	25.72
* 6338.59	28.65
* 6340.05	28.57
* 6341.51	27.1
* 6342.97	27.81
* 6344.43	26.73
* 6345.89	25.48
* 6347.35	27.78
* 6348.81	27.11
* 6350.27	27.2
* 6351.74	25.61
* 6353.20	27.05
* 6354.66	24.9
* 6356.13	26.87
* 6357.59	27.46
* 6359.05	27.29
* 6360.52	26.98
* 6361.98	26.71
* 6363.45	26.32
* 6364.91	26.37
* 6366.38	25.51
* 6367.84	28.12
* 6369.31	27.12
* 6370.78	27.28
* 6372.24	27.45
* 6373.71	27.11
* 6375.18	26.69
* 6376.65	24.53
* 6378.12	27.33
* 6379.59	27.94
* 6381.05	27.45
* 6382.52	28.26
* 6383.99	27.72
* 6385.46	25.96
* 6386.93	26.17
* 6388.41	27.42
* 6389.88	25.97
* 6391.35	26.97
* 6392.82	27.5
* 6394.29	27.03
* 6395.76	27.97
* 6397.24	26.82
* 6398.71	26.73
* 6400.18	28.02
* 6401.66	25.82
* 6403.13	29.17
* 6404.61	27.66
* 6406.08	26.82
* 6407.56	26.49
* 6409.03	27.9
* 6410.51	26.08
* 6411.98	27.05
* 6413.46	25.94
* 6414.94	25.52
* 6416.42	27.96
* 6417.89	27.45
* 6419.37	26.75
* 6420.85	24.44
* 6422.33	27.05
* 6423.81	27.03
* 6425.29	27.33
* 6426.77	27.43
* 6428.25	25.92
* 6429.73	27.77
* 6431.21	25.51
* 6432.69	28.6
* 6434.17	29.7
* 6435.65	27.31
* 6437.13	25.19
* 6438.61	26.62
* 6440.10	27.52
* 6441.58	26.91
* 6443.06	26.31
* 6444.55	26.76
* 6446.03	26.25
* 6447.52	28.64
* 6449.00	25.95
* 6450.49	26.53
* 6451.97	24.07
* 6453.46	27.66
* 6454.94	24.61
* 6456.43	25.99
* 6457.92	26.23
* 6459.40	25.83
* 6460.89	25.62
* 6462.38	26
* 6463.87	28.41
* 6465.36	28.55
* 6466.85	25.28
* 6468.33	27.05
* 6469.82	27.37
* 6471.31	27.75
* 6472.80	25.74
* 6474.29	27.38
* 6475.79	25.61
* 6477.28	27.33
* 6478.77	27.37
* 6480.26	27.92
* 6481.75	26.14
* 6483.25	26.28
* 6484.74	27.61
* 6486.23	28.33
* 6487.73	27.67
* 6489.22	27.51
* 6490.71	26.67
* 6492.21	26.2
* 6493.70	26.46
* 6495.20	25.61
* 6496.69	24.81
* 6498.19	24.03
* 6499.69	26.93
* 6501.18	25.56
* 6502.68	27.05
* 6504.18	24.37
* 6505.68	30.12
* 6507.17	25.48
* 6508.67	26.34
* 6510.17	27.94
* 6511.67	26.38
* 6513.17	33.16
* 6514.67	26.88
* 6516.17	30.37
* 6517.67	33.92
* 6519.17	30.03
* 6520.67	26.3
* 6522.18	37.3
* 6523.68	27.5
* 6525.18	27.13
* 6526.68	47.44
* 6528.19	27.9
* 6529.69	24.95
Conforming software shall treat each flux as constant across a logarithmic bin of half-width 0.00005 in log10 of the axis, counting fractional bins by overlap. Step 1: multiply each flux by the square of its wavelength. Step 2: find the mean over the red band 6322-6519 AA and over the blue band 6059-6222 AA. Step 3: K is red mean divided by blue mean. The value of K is 1.05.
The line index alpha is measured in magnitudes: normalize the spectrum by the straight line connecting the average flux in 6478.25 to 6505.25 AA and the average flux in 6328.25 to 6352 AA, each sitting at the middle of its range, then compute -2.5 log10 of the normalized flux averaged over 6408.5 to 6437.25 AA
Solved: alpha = -0.01 mag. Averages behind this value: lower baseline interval 26.9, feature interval 26.9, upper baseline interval 26.5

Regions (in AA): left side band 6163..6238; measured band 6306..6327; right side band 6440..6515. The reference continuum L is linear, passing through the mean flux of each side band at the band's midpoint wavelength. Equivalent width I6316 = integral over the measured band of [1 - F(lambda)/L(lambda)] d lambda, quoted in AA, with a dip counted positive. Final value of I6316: 0.3 AA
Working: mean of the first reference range 27.6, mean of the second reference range 26.7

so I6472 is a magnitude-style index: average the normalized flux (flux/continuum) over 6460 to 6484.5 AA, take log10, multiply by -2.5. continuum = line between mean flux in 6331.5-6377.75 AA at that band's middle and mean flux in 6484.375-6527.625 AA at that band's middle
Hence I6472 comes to 0.05 mag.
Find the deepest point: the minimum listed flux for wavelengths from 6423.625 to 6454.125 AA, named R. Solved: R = 24.07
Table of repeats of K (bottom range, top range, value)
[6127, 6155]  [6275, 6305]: 1.04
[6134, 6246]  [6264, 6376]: 1.02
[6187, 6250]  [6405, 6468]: 1.05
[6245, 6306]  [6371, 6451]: 1.04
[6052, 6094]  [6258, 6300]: 1.01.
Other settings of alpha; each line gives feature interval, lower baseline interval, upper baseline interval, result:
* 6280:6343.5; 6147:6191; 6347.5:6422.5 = -0.02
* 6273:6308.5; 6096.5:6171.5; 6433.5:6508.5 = -0.03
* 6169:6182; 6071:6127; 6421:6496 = -0.02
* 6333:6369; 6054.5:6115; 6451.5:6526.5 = 0.03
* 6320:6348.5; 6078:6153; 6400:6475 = 0.01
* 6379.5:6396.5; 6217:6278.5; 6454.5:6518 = -0.01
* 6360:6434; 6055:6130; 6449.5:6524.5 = 0.02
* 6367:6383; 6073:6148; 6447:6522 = 0.01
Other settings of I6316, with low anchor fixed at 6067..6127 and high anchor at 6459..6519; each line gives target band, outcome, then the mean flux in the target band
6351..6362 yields 0.4 AA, 26.6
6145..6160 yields -0.2 AA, 28.3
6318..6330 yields 0.2 AA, 27.2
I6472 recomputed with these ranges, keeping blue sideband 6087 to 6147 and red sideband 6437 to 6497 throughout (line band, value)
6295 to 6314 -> -0.06 mag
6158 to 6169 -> 0.04 mag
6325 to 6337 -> 0.02 mag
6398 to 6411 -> -0.01 mag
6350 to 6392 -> 0.01 mag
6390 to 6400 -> -0.01 mag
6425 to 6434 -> -0.02 mag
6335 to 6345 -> 0.01 mag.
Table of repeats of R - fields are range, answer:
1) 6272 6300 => 24.27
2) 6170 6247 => 20.64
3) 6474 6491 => 25.61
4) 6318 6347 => 24.04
